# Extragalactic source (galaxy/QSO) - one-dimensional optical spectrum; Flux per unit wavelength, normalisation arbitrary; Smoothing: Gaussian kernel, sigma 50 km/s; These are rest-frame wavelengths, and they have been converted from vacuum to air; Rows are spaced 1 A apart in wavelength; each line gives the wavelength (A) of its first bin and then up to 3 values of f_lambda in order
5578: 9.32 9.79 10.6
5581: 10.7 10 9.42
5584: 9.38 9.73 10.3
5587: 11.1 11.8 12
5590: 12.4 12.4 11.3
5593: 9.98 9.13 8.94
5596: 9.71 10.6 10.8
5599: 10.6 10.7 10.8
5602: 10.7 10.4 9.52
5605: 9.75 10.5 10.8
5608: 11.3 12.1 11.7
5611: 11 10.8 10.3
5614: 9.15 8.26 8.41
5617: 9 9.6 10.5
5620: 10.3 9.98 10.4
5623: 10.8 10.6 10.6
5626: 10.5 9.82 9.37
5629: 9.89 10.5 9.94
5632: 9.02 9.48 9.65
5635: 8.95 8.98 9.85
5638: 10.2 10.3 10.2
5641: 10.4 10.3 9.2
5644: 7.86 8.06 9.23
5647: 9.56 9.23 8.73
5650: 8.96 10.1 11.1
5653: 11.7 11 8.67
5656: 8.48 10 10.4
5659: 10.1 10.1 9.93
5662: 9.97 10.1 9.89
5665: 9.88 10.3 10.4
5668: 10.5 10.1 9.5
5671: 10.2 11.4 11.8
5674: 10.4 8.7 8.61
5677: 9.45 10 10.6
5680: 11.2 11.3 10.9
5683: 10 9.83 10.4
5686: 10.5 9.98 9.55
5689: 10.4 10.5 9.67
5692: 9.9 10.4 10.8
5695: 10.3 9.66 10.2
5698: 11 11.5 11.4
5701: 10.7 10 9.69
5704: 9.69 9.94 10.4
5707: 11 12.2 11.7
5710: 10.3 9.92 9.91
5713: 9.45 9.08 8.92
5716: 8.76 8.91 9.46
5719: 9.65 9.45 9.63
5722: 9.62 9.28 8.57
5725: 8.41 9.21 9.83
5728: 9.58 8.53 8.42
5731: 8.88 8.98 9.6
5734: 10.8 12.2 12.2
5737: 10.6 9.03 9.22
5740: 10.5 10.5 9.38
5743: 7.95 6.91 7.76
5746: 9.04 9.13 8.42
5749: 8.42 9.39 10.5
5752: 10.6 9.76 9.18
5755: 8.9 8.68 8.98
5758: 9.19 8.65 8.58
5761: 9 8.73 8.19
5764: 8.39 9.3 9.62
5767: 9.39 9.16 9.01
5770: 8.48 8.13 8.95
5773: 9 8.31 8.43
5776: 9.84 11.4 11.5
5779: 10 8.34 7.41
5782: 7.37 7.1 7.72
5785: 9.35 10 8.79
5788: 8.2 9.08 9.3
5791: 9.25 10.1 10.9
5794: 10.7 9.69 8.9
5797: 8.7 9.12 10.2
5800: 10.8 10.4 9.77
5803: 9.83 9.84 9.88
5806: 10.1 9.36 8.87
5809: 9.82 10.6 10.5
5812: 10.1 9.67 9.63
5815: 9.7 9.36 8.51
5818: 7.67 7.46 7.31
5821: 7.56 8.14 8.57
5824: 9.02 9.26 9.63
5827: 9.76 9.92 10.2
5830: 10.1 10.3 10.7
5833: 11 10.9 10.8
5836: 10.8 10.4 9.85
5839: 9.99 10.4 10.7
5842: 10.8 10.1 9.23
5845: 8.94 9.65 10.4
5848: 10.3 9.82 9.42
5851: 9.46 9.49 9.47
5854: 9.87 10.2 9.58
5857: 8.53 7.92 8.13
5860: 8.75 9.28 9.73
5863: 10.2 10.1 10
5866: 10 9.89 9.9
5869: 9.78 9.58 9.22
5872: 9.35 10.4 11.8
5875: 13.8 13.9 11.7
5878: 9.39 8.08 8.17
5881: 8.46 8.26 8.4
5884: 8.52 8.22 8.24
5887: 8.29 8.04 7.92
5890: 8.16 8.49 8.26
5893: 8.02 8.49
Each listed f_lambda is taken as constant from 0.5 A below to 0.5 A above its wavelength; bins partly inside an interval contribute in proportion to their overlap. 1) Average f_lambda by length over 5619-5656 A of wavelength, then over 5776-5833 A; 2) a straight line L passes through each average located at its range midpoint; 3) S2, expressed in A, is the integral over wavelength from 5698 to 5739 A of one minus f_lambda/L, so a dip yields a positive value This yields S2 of -1.2 A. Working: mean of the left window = 9.81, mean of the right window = 9.4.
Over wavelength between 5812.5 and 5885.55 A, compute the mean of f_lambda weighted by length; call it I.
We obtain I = 9.64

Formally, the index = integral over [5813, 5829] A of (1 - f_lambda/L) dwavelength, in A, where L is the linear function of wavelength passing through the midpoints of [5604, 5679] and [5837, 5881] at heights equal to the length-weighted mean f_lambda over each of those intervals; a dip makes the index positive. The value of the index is 1.7 A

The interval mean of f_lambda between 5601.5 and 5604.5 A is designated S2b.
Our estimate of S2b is 10.2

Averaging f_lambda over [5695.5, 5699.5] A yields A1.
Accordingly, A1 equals 10.6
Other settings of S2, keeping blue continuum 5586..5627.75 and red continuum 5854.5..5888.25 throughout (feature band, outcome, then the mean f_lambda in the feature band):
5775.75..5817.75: 1.2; 9.5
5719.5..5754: 2.0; 9.42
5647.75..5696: 0.5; 10.1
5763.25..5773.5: 1.0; 8.92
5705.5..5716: -0.1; 10.2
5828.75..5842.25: -1.2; 10.5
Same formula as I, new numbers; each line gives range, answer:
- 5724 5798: 9.2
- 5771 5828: 9.26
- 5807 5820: 9.25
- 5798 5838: 9.65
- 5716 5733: 9.15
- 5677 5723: 10.2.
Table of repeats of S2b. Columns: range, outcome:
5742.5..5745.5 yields 7.54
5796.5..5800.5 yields 9.71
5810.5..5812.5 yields 10.3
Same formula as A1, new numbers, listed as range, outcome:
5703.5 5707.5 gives 10.3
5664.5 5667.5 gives 10.2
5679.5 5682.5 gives 11.1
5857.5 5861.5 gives 8.52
